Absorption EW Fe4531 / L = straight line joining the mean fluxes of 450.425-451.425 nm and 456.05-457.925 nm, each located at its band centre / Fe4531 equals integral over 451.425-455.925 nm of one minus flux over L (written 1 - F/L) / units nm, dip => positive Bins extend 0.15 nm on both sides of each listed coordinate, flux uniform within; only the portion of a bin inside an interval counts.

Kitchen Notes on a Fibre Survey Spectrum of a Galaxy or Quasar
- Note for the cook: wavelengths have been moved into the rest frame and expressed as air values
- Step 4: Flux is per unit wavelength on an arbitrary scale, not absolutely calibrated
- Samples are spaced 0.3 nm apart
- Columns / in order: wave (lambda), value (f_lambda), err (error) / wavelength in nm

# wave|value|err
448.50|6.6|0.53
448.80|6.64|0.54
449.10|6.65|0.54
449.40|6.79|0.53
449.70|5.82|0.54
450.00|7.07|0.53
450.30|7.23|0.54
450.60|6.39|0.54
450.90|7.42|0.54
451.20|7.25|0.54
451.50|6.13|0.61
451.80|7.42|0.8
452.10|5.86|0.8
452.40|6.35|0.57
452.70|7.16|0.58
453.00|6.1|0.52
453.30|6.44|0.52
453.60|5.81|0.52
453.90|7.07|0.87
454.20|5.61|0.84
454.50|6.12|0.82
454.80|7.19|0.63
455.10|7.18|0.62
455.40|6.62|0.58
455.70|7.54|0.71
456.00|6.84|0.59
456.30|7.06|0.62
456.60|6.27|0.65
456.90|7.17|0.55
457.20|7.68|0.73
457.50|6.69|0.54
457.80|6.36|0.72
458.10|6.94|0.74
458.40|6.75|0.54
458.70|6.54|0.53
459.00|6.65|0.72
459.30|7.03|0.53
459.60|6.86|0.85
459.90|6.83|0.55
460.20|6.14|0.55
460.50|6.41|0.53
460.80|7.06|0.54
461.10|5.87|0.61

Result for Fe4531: 0.22 nm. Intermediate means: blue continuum 6.96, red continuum 6.88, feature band 6.59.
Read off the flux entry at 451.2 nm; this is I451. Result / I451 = 7.25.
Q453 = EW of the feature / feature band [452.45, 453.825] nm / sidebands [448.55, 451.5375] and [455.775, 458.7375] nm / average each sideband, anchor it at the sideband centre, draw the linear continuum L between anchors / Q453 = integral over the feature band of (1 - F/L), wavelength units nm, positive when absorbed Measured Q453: 0.078 nm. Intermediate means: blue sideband 6.76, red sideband 6.86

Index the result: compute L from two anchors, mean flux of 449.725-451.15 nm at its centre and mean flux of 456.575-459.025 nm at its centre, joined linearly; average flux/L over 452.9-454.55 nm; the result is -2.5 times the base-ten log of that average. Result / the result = 0.11 mag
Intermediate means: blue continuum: 6.94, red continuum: 6.82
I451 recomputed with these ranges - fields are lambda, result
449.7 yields 5.82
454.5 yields 6.12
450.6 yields 6.39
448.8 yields 6.64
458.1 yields 6.94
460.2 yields 6.14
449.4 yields 6.79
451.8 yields 7.42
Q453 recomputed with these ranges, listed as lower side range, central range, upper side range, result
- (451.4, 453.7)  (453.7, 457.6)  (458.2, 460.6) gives -0.18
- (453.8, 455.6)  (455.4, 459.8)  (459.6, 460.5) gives -0.19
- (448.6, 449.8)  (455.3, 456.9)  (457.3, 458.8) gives -0.06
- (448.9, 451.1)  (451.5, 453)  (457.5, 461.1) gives 0.04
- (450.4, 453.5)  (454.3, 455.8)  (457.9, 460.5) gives -0.04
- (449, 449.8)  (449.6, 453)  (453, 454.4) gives -0.20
